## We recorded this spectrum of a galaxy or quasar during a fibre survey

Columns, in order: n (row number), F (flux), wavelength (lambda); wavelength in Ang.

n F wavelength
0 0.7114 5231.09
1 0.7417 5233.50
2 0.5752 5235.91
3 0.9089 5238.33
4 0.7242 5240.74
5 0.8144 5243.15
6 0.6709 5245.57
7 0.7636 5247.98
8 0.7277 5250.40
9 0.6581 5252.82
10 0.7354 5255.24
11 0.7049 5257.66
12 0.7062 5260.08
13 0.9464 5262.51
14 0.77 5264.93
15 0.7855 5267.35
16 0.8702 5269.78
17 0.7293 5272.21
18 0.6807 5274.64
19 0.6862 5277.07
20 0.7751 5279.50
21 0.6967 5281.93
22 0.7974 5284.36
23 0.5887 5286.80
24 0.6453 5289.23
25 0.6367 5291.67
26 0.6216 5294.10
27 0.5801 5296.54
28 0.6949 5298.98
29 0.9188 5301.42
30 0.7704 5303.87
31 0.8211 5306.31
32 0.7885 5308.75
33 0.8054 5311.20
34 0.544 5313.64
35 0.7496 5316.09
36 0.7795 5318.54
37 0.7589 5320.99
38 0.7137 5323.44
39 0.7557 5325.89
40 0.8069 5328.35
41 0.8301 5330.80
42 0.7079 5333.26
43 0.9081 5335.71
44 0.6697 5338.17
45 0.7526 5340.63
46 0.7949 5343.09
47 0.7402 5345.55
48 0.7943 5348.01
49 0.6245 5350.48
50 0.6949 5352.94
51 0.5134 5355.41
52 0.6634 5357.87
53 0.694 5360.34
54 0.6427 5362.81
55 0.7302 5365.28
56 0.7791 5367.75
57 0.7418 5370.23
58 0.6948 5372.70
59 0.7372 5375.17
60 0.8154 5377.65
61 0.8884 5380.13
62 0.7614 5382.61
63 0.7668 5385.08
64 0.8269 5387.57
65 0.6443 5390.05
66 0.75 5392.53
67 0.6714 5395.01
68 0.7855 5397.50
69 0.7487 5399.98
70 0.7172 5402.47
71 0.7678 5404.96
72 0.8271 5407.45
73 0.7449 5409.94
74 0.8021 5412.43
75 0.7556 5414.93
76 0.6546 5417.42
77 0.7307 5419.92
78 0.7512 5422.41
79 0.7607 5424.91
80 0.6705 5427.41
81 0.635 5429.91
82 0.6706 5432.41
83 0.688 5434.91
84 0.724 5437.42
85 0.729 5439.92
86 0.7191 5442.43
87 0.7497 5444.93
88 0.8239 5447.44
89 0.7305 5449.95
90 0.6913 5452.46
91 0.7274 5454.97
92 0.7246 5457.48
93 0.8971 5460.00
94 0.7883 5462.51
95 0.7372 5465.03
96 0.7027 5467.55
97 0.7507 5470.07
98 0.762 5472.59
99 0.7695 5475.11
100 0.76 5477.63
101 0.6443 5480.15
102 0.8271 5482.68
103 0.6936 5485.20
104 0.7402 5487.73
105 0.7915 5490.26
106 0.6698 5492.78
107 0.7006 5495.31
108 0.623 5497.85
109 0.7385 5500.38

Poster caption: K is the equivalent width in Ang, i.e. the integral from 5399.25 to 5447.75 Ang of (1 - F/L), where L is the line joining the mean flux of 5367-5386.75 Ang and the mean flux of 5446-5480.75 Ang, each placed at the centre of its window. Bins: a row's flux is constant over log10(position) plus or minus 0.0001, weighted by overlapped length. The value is 2.0 Ang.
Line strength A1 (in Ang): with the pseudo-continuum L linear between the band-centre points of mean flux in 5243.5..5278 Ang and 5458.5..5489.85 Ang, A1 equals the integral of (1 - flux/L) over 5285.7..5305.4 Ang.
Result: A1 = 1.7 Ang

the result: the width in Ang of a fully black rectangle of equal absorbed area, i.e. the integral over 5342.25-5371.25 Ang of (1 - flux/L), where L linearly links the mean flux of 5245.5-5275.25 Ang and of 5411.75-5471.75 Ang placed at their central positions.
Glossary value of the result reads 1.7 Ang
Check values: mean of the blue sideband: 0.754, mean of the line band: 0.699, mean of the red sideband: 0.733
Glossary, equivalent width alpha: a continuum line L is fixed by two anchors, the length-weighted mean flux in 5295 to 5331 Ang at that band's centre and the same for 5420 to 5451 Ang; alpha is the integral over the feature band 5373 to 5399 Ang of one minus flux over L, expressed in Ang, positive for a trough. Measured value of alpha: -1.0 Ang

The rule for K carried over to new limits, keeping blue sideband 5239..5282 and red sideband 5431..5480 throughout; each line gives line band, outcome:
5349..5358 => 1.5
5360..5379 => 0.3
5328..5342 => -0.6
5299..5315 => -0.4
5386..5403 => 0.2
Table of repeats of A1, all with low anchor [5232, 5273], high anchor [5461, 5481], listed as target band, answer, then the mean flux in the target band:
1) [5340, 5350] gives -0.1 Ang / 0.76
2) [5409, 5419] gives 0.1 Ang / 0.738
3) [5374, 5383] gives -0.7 Ang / 0.804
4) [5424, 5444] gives 1.2 Ang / 0.699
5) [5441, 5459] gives 0.1 Ang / 0.74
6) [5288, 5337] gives 0.6 Ang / 0.742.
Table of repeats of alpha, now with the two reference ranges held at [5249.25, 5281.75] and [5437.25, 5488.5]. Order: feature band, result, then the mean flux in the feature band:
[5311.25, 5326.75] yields 0.6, 0.723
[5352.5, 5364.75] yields 1.7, 0.643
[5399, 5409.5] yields -0.2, 0.764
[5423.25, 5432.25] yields 0.7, 0.689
